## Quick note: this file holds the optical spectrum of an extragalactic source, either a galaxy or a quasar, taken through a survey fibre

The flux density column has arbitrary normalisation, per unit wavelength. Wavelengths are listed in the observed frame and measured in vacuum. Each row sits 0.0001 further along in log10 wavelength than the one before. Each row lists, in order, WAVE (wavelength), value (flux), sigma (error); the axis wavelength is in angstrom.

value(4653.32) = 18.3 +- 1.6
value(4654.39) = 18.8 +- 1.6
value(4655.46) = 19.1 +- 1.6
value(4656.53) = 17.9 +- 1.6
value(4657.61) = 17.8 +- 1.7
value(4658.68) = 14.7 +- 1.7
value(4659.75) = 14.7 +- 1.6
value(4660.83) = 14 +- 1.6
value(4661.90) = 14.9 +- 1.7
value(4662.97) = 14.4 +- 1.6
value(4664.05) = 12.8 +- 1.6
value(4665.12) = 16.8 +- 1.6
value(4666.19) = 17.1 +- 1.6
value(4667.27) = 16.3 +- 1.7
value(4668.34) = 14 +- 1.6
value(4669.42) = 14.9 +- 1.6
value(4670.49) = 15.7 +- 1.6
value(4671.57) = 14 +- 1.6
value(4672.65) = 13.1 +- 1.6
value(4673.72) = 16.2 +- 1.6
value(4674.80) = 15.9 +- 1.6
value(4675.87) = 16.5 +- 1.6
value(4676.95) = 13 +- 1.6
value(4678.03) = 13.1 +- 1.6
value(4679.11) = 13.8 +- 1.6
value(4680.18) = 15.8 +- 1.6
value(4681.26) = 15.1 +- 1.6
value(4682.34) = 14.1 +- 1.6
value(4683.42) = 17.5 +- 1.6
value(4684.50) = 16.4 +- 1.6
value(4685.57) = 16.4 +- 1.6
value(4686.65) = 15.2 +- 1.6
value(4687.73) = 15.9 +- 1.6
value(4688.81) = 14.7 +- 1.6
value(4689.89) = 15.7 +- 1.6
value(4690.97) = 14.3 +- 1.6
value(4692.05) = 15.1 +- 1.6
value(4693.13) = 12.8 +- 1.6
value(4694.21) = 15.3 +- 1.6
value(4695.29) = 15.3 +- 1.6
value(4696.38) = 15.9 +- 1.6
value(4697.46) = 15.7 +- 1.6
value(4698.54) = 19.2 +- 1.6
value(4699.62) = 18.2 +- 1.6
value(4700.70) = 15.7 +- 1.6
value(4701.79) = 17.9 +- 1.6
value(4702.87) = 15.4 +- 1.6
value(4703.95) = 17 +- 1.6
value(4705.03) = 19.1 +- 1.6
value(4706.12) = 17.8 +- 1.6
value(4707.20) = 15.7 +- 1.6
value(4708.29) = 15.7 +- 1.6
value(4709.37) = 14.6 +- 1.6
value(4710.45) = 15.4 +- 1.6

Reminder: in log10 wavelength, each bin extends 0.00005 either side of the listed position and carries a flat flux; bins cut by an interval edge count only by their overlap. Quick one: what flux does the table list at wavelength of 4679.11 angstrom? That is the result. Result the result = 13.8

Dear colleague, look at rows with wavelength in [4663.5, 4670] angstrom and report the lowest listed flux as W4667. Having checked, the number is 12.8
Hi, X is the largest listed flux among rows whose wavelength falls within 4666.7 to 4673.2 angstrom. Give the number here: 16.3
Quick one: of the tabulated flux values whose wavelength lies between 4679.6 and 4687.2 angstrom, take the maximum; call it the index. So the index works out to 17.5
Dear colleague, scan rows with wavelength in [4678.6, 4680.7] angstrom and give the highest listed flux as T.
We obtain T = 15.8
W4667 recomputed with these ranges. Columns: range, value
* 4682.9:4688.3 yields 15.2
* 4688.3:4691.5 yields 14.3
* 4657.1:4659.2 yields 14.7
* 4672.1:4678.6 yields 13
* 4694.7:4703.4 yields 15.3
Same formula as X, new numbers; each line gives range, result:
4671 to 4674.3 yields 16.2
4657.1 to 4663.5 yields 17.8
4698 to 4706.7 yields 19.2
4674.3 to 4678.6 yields 16.5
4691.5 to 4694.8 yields 15.3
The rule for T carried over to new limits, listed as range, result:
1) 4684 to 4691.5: 16.4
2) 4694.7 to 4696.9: 15.9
